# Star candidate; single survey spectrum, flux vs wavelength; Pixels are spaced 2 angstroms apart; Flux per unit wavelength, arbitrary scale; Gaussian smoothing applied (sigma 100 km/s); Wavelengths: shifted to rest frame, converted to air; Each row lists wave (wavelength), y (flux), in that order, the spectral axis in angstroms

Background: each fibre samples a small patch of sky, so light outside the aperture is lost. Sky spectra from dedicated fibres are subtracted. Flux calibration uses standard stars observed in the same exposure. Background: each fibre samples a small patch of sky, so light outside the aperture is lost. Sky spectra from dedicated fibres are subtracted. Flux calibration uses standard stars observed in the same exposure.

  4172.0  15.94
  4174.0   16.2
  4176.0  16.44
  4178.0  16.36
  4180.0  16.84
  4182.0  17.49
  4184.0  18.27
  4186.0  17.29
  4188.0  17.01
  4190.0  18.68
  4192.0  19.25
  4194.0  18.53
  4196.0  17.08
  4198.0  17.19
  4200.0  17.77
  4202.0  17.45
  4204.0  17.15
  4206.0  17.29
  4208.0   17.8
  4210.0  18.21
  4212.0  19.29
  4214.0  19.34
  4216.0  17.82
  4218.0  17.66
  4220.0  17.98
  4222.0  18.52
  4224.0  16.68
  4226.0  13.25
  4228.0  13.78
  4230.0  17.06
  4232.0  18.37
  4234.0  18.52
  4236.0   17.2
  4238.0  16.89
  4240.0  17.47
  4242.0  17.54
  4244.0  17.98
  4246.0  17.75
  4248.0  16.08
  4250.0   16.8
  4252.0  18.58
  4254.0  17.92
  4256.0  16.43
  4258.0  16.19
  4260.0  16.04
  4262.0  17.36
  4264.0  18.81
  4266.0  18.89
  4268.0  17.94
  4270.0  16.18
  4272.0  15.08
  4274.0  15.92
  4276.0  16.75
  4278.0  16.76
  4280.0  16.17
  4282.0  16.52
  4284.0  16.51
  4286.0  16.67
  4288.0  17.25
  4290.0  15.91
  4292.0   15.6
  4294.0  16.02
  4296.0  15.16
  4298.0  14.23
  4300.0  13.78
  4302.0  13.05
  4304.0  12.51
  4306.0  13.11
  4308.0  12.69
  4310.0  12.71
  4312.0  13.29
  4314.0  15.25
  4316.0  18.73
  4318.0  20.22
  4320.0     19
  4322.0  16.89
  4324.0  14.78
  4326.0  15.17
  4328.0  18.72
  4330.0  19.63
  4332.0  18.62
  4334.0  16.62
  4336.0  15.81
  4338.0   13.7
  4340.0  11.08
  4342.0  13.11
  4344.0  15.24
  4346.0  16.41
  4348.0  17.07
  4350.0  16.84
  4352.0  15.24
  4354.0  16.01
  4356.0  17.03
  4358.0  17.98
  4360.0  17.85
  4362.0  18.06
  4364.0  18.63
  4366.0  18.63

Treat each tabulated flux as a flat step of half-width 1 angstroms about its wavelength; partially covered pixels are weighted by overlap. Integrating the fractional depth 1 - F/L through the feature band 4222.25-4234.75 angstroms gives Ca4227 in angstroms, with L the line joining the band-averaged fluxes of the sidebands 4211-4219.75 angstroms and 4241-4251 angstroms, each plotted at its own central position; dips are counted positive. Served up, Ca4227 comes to 1.09 angstroms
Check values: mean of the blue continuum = 18.5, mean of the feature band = 16.4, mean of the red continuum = 17.2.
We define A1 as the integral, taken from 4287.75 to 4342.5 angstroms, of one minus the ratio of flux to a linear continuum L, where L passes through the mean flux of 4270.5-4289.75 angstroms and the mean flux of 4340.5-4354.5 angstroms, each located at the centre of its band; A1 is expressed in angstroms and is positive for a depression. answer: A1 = 1.7 angstroms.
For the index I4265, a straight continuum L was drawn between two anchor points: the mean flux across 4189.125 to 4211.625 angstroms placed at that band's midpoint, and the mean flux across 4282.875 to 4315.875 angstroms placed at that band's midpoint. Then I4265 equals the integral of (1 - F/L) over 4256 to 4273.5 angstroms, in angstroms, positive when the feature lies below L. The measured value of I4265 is -1.3 angstroms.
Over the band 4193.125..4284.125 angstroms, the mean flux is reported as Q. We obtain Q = 17.2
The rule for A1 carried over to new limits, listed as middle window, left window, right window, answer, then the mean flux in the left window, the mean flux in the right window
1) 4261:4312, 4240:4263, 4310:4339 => 4.1 angstroms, 17.2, 16.7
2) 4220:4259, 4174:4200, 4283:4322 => -1.2 angstroms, 17.5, 15.4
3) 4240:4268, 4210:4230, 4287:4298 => -1.5 angstroms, 17.2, 15.8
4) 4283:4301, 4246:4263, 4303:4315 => -1.6 angstroms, 17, 13.3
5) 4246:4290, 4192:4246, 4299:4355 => -0.8 angstroms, 17.5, 15.5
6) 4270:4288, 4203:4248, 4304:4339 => 0.3 angstroms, 17.4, 16.1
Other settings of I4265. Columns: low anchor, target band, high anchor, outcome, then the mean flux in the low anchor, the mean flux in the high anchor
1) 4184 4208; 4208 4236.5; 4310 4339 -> 0.2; 17.7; 16.7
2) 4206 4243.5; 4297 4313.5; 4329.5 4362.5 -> 3.3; 17.4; 16.2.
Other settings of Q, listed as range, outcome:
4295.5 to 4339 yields 15.6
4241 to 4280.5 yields 17.1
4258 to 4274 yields 17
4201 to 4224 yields 18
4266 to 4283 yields 16.6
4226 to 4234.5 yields 16.4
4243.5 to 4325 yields 16.2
